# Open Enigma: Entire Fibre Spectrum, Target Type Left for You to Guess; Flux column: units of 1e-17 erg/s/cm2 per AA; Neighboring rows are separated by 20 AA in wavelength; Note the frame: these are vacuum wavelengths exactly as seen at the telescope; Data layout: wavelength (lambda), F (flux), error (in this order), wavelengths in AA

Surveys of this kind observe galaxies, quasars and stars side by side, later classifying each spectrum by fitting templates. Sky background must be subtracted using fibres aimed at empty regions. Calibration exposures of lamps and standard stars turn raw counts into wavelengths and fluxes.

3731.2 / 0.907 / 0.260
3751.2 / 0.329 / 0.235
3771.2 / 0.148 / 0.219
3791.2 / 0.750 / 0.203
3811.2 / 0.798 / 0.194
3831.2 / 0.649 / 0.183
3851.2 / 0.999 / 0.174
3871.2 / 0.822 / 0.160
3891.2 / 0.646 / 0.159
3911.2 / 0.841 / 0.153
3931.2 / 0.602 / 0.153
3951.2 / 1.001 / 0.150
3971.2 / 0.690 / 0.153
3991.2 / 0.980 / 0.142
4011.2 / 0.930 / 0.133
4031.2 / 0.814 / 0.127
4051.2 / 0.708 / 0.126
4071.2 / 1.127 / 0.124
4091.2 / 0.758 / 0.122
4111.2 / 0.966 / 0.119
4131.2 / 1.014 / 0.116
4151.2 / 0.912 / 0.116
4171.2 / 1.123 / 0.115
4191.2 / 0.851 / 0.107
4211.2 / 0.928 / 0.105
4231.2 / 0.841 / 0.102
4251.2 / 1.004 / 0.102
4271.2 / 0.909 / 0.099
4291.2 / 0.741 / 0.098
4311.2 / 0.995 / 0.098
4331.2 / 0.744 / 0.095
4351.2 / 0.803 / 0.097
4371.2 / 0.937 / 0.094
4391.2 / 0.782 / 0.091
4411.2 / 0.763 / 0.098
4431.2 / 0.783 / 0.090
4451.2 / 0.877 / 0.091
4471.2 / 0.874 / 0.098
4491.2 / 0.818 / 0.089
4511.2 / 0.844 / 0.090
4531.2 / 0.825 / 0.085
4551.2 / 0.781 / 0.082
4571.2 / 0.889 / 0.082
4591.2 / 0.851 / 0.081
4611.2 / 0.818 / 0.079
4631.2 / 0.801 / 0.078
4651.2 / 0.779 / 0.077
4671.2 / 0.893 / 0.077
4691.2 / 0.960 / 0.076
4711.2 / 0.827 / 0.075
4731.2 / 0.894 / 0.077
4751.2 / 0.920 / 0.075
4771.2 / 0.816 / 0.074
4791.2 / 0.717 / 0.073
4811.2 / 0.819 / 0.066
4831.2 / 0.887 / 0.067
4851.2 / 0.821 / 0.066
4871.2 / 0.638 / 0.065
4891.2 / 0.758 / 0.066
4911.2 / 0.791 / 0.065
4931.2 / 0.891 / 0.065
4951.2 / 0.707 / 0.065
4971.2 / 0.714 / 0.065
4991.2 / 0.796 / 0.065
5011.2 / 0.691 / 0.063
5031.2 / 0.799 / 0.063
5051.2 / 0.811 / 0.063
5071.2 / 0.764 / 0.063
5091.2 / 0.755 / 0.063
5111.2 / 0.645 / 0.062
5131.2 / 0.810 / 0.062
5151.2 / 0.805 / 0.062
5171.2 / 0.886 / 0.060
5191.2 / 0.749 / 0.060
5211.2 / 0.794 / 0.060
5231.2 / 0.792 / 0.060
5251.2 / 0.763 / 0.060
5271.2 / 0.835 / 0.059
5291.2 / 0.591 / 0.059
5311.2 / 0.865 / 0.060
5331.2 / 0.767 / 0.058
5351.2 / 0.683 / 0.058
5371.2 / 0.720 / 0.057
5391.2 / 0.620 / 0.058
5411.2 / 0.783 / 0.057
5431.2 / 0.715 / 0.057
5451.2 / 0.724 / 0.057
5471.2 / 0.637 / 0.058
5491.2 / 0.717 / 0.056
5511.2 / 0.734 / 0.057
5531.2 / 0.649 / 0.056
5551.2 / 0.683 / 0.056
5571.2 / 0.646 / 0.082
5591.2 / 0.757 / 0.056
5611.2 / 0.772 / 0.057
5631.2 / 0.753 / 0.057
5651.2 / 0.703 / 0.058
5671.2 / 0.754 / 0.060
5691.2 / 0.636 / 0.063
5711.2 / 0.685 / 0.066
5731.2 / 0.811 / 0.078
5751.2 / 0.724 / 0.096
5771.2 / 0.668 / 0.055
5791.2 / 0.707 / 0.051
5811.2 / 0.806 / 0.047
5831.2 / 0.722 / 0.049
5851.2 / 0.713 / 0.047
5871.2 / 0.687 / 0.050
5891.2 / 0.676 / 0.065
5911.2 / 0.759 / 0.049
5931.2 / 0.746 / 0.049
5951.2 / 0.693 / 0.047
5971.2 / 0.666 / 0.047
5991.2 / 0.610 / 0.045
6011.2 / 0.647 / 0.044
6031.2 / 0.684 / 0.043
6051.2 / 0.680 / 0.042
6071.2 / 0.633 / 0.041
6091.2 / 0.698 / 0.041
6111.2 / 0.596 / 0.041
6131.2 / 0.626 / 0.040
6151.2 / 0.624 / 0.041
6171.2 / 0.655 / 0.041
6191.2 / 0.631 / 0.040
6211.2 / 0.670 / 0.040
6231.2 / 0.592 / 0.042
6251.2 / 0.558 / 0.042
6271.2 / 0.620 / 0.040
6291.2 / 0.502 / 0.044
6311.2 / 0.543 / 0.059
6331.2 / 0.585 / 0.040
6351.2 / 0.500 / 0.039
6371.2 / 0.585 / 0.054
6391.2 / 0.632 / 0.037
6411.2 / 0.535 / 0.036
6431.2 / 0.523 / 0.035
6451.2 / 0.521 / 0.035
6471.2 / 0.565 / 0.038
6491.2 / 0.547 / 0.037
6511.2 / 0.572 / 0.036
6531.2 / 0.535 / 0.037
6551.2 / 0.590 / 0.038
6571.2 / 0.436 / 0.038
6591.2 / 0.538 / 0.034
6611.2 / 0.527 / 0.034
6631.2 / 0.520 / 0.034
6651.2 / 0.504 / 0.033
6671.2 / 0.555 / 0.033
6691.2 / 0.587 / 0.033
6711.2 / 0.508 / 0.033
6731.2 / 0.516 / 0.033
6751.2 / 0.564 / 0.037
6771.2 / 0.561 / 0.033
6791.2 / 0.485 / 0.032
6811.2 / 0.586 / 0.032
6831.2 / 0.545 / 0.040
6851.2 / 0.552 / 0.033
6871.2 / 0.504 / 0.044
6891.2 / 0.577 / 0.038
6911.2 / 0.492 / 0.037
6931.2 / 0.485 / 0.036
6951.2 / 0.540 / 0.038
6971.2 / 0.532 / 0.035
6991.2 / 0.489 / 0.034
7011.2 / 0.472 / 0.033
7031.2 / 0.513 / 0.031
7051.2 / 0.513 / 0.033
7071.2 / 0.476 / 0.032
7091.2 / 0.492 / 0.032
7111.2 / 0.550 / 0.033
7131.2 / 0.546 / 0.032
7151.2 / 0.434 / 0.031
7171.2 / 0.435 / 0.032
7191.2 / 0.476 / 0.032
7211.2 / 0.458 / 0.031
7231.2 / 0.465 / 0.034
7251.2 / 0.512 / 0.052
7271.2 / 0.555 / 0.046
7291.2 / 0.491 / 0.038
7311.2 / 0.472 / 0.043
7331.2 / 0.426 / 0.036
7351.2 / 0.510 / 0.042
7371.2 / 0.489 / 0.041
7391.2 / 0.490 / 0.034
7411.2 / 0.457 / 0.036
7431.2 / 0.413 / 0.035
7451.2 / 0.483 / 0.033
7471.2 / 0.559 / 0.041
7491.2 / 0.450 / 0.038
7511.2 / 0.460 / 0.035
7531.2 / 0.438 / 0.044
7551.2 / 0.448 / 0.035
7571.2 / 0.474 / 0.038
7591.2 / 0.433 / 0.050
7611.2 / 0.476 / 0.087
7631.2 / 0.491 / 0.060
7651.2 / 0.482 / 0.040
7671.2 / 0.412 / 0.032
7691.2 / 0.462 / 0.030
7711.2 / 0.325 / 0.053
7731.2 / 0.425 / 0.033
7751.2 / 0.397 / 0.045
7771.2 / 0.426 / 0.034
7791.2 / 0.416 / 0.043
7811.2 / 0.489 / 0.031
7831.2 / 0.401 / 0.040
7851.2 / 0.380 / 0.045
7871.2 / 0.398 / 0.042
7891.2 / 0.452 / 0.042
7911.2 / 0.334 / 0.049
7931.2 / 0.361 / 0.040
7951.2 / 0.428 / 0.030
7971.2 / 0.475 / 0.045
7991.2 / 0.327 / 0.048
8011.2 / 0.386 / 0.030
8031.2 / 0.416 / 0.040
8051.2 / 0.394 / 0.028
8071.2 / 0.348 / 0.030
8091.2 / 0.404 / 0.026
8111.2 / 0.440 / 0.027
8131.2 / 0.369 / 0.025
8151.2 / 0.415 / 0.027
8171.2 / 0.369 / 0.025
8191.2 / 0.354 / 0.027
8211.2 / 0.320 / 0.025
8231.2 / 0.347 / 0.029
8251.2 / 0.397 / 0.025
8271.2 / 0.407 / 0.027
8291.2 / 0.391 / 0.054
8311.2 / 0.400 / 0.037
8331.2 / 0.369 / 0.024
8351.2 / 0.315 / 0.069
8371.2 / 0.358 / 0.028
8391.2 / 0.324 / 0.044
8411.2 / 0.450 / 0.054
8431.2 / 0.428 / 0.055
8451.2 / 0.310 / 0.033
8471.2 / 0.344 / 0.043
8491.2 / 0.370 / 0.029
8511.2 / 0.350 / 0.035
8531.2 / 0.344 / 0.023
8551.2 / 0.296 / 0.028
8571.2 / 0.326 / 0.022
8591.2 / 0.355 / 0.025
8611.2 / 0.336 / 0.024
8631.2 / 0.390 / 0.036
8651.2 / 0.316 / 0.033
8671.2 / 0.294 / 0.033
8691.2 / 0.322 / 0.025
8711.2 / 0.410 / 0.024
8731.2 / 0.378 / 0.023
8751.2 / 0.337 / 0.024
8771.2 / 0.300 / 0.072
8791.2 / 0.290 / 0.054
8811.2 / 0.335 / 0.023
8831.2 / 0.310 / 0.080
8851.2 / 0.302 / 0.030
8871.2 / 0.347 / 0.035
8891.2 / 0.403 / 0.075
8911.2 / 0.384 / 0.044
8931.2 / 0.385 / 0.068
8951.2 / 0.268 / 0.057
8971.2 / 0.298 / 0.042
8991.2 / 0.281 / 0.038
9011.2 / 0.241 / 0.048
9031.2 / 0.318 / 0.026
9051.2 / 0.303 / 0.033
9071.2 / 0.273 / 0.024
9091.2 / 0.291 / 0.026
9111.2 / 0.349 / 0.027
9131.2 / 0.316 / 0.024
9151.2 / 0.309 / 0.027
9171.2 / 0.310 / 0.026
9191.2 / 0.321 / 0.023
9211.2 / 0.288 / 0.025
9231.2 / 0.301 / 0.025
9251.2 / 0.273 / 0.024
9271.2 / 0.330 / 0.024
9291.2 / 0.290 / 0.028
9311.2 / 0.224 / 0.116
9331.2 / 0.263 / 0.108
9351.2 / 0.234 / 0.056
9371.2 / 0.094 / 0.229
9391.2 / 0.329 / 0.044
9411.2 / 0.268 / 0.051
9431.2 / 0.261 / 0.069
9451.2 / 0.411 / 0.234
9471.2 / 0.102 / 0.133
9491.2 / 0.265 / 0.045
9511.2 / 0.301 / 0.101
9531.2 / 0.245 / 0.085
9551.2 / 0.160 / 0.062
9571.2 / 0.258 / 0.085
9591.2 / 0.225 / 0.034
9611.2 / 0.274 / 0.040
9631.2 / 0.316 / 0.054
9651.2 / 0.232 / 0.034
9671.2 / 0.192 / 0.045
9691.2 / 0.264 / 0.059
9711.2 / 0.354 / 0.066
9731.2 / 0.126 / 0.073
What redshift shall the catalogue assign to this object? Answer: 0.00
